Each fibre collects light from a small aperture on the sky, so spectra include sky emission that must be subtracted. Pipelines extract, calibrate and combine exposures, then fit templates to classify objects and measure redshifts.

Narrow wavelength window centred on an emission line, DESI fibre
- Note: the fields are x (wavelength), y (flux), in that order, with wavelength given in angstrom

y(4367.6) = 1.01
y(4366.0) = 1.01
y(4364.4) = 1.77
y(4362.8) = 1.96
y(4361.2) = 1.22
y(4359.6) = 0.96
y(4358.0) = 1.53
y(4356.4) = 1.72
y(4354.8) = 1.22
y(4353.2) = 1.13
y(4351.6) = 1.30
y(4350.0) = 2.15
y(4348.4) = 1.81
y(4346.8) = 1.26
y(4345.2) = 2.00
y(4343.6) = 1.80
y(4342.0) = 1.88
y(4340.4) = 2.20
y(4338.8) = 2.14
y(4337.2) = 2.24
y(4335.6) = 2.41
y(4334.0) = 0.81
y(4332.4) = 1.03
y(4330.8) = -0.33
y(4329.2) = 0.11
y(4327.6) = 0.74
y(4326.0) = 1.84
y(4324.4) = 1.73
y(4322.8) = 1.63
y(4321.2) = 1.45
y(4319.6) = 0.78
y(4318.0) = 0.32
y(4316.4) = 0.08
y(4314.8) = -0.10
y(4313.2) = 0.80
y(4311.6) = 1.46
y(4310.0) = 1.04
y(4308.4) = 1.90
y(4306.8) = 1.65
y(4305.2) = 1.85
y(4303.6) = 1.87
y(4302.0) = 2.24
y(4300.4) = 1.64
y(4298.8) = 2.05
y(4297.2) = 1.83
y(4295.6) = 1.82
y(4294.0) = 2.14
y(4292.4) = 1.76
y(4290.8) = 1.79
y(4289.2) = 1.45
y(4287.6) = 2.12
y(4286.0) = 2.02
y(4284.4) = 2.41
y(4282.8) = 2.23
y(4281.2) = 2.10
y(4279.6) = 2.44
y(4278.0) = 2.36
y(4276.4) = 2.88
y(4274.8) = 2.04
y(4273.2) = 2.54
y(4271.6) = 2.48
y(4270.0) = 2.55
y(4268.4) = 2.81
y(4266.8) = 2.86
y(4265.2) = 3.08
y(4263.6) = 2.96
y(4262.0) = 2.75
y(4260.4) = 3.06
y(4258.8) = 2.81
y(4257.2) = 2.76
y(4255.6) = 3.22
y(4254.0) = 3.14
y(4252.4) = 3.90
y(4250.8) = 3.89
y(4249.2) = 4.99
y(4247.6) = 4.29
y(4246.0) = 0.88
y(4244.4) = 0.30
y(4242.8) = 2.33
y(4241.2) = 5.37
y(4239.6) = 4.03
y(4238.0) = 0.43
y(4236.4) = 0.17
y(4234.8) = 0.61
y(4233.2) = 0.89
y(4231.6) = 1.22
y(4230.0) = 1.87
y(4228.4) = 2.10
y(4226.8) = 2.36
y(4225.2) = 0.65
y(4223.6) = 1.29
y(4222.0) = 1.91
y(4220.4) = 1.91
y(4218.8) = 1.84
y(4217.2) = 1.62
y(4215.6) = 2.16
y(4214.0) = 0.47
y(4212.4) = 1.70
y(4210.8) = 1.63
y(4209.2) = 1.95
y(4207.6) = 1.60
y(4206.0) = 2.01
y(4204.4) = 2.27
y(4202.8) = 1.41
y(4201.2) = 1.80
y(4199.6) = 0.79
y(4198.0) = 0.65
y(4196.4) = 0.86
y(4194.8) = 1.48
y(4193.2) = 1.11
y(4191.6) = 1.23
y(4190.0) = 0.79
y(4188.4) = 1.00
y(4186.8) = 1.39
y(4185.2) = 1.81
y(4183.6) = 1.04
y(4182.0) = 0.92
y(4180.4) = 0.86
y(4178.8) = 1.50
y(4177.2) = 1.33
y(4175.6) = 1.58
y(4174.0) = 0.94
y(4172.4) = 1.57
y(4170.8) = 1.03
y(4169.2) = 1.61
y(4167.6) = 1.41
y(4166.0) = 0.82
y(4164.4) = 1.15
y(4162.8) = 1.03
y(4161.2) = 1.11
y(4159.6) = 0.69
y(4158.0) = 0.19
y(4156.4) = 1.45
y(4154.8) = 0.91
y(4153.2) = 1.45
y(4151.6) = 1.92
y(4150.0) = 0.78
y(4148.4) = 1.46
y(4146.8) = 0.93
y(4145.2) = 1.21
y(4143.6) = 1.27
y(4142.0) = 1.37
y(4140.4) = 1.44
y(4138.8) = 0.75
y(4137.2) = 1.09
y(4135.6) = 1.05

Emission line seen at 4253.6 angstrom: Lyman alpha 1216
